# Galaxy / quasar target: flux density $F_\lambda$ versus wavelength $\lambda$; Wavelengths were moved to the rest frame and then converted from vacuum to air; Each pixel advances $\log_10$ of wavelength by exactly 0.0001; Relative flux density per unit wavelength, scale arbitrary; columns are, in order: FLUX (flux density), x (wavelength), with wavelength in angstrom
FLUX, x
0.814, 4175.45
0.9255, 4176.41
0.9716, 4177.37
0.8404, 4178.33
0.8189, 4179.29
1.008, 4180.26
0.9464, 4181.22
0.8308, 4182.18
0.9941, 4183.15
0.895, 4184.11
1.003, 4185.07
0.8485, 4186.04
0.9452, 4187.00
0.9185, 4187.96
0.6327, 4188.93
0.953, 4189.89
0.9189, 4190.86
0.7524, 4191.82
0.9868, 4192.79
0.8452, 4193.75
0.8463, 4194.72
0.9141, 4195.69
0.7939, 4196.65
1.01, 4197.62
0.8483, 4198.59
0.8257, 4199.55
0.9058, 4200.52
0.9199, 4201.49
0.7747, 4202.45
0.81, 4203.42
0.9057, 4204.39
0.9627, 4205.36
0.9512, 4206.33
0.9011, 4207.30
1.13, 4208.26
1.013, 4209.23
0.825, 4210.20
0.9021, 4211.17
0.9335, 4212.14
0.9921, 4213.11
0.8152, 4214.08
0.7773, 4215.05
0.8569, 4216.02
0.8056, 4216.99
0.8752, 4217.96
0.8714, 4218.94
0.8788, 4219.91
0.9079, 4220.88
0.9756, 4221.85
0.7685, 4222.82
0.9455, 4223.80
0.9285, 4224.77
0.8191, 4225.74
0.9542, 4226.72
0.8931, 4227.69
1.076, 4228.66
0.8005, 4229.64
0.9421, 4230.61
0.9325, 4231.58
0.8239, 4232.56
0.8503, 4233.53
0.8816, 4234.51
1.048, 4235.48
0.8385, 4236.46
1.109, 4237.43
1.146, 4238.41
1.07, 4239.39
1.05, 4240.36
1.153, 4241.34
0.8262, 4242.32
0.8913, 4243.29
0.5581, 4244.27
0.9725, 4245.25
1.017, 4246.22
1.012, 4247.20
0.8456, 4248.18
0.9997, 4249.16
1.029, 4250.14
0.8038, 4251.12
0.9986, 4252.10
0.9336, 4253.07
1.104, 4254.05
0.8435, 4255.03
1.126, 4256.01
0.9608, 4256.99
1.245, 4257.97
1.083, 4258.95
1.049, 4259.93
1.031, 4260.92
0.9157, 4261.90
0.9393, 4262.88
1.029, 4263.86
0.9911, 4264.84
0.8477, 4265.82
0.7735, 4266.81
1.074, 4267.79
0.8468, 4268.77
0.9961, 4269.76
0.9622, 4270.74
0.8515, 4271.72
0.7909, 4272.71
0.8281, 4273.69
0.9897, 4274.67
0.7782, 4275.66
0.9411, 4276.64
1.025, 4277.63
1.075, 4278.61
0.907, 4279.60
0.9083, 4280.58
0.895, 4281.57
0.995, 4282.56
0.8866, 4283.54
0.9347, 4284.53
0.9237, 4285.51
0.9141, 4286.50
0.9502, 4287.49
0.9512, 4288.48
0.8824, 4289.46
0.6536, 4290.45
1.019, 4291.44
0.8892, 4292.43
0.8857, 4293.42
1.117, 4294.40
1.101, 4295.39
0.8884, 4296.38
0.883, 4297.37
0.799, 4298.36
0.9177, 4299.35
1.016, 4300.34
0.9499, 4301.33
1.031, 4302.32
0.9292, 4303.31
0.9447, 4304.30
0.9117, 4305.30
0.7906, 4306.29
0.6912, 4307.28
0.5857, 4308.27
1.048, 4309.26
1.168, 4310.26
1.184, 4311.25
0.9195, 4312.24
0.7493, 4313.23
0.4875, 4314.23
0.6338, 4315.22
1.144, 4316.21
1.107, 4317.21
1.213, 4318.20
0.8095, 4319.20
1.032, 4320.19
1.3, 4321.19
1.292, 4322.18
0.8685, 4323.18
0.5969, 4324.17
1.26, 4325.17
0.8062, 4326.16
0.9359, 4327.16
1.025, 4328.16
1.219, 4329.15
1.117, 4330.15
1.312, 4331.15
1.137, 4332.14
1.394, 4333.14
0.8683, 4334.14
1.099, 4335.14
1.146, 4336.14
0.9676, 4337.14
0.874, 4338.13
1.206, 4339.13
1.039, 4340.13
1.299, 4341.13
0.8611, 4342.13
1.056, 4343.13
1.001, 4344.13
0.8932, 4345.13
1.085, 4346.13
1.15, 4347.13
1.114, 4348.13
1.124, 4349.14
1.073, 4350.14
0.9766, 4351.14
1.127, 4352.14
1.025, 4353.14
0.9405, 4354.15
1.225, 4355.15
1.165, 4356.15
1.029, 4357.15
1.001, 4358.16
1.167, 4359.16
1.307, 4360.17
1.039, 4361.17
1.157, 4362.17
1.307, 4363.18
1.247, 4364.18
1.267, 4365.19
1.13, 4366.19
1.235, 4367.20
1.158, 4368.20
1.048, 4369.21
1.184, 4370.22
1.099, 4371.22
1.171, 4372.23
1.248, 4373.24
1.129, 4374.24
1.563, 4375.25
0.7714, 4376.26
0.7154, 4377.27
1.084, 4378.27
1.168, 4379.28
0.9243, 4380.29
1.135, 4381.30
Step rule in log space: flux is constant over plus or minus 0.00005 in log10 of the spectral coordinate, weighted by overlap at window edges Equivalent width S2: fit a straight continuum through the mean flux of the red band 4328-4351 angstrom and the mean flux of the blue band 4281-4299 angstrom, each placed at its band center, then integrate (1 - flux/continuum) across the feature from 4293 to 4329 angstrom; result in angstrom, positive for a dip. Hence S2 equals 1.6 angstrom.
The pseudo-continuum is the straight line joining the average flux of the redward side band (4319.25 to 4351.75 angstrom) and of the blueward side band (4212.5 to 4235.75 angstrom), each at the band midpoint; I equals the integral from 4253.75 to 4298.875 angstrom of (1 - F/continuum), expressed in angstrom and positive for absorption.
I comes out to 1.2 angstrom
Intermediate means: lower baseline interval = 0.891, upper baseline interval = 1.06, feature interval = 0.944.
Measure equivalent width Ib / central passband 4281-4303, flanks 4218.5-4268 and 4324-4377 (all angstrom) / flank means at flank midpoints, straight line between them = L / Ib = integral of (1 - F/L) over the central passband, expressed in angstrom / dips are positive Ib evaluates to 1.93 angstrom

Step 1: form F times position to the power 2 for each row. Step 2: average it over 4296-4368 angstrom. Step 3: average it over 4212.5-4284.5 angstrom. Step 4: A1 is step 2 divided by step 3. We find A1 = 1.15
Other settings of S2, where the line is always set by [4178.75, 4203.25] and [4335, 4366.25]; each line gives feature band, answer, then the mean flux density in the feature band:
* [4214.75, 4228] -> 0.7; 0.876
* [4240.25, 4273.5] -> 0.6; 0.955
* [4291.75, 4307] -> 1.4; 0.934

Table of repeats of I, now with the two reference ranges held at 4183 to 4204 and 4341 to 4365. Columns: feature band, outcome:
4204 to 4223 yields 0.0 angstrom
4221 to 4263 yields -0.6 angstrom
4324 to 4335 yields -0.1 angstrom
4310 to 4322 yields 0.7 angstrom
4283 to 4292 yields 0.9 angstrom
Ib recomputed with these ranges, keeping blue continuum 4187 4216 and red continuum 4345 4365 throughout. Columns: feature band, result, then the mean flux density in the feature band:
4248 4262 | -0.5 angstrom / 1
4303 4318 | 2.2 angstrom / 0.892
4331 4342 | -0.2 angstrom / 1.11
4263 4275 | 0.9 angstrom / 0.915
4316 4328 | 0.4 angstrom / 1.03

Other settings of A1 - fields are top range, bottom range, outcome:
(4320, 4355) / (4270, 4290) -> 1.19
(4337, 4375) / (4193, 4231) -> 1.33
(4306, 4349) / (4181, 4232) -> 1.20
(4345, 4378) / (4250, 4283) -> 1.22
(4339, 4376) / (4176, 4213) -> 1.35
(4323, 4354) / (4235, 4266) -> 1.12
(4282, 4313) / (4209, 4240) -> 1.05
